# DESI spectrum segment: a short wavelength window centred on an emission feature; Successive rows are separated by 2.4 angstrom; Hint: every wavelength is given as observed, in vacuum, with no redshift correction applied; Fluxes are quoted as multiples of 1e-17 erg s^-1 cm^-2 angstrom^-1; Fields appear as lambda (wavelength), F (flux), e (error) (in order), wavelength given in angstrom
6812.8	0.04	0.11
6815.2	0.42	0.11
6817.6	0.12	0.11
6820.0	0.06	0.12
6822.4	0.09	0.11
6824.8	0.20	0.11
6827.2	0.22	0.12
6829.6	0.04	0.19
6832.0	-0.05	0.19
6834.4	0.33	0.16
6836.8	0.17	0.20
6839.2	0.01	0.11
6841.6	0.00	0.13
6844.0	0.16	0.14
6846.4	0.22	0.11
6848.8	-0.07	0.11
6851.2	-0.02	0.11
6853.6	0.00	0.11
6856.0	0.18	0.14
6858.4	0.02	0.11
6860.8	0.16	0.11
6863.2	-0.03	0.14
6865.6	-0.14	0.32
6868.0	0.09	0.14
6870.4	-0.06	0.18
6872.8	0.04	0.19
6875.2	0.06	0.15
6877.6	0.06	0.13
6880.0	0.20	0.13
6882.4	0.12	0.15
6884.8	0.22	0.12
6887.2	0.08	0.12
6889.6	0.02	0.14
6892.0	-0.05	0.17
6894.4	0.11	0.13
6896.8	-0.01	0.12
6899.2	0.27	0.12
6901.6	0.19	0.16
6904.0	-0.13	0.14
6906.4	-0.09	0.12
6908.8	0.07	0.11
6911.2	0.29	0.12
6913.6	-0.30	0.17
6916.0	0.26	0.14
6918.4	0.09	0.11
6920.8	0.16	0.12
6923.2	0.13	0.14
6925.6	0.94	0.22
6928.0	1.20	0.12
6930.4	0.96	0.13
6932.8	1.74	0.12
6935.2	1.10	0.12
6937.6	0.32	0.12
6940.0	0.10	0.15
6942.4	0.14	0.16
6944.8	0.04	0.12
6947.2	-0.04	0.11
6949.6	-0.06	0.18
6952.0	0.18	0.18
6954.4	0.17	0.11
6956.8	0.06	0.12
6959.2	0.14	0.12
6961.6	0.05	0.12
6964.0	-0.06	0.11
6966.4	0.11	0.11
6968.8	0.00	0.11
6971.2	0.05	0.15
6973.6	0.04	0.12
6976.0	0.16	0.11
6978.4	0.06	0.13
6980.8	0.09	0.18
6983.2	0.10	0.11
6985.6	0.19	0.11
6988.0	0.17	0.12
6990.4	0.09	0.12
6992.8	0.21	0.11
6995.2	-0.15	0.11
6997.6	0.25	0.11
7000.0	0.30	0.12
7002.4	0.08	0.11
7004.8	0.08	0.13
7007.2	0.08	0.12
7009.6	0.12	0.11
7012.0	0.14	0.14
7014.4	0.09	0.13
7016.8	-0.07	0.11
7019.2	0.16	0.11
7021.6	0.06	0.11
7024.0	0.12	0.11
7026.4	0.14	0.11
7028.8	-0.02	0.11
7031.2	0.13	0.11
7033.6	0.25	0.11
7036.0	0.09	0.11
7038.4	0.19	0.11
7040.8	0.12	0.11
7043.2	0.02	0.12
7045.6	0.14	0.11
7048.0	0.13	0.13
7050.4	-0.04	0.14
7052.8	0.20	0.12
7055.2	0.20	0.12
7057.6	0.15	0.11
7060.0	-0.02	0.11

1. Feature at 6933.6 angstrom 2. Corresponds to [O II]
